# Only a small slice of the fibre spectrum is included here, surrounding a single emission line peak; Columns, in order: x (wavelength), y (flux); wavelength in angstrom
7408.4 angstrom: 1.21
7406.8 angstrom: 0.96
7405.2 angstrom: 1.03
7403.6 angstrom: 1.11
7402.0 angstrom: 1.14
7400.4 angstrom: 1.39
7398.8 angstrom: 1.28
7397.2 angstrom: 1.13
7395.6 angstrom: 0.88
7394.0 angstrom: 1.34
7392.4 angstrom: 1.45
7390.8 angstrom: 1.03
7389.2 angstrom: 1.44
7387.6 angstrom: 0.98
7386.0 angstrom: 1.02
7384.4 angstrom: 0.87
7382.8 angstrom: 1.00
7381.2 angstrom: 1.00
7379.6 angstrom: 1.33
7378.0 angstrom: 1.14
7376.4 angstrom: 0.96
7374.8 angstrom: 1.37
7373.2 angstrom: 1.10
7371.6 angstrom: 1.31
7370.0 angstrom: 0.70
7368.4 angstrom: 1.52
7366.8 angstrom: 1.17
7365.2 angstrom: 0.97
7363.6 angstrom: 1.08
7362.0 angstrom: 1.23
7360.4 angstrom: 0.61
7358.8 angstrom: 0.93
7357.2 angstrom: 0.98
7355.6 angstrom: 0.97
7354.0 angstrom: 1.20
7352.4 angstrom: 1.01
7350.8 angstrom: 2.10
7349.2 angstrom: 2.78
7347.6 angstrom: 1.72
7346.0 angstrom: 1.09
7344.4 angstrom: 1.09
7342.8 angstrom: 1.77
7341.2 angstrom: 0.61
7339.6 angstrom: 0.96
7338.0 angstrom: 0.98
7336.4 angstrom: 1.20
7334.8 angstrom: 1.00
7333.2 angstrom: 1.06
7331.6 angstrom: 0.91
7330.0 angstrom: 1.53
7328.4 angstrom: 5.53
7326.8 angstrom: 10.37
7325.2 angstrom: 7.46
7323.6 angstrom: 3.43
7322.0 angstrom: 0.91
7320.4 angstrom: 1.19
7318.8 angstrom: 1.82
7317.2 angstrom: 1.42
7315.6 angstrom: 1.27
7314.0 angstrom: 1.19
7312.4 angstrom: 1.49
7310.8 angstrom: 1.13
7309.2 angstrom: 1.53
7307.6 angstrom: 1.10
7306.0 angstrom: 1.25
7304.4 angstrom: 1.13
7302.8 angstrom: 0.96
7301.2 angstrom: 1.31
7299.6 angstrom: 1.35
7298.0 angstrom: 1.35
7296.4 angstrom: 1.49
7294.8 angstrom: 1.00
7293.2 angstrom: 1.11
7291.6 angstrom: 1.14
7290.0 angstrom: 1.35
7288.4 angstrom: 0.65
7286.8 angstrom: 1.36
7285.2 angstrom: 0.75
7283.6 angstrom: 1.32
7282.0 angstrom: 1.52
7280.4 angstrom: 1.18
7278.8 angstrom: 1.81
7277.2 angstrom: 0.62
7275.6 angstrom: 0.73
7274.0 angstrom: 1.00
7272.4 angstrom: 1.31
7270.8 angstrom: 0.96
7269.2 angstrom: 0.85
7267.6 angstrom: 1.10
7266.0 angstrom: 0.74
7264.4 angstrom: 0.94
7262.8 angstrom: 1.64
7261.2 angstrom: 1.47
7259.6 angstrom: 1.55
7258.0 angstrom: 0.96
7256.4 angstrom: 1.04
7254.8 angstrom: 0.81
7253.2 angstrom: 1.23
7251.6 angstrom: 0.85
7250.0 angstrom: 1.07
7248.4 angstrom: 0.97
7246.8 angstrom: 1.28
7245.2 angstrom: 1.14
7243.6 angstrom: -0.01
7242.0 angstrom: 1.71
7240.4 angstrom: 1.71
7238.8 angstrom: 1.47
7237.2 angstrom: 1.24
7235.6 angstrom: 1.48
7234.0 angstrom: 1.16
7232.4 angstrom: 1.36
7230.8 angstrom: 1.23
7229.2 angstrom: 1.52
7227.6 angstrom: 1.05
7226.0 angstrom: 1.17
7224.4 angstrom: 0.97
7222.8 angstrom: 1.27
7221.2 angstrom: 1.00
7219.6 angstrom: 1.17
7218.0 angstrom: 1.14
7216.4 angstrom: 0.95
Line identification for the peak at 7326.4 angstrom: H-alpha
